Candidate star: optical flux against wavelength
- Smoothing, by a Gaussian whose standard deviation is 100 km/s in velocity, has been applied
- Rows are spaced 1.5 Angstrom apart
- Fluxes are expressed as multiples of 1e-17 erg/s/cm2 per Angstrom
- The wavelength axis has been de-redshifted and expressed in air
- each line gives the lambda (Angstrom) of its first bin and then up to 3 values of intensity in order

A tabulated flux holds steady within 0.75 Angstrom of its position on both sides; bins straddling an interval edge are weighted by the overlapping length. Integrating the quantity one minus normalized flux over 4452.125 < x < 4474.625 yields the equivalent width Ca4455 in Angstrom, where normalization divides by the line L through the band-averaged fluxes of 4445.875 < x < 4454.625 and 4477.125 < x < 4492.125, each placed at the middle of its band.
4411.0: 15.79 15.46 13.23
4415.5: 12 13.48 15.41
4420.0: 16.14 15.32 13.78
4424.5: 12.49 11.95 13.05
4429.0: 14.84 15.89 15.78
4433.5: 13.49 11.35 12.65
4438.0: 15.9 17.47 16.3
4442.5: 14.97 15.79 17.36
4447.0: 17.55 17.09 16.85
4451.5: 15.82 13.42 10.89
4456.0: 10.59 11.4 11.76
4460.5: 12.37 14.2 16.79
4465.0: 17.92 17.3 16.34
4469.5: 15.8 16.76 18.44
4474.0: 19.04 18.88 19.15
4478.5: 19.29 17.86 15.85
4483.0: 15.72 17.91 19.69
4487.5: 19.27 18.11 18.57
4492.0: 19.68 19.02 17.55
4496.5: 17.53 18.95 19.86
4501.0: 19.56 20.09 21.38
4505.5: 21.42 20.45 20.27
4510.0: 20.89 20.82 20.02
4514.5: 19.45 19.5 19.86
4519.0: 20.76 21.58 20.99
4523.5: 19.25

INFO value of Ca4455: 2.5 Angstrom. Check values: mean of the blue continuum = 15.7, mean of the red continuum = 18.2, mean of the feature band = 14.9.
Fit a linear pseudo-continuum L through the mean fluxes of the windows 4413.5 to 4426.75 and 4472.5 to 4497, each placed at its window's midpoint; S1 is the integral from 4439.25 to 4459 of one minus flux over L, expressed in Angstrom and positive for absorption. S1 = 1.1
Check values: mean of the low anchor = 13.8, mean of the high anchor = 18.3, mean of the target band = 14.9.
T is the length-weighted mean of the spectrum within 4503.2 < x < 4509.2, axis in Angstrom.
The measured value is 20.9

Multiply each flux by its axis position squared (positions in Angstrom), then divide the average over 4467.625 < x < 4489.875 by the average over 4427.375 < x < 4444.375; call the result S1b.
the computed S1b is 1.23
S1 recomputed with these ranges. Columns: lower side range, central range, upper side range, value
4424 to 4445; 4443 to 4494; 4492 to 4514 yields 1.89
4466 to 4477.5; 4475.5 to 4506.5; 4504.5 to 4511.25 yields 0.81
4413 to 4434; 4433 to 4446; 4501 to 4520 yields 0.21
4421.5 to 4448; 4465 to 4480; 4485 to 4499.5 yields -0.42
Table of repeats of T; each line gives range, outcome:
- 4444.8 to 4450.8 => 17.2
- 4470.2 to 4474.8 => 18.1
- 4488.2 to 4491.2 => 18.4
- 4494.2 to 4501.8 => 18.7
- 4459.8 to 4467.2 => 15.7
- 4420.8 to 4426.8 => 13.4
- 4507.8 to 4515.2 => 20.3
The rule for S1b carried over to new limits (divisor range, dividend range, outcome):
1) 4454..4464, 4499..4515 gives 1.67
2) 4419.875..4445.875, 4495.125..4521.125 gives 1.42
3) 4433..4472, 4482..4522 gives 1.34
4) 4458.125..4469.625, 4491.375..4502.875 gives 1.26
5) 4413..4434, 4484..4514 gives 1.44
